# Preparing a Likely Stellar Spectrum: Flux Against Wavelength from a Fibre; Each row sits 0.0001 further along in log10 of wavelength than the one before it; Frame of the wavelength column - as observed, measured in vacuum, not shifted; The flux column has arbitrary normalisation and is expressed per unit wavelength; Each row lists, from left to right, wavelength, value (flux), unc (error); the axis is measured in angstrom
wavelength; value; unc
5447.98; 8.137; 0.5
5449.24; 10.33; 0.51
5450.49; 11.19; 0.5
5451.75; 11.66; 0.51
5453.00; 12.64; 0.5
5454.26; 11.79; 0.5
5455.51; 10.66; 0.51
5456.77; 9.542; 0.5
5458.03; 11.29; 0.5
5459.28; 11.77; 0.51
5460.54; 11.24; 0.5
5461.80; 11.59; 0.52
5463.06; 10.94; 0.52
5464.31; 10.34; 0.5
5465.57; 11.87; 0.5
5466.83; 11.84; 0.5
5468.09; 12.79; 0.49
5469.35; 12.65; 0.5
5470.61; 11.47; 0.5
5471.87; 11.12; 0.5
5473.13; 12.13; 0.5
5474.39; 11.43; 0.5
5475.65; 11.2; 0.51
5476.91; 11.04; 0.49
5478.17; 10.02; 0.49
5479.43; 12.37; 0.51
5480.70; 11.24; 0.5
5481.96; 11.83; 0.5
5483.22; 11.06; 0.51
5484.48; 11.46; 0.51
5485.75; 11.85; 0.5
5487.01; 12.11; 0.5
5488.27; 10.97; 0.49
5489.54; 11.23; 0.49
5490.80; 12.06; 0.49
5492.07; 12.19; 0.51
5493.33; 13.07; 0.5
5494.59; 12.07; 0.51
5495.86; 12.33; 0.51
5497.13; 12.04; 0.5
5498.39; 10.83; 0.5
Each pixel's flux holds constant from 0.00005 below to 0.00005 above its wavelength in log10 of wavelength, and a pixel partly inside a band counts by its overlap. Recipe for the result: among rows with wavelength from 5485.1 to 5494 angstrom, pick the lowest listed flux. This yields 10.97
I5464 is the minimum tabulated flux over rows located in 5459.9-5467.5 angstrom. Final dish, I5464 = 10.34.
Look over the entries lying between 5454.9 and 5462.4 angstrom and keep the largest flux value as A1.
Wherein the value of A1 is 11.77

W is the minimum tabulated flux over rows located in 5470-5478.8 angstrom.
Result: 10.02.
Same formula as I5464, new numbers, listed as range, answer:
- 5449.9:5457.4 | 9.542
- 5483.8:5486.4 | 11.46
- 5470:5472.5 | 11.12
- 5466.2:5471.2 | 11.47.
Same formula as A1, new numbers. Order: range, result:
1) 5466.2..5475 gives 12.79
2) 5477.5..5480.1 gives 12.37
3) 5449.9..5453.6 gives 12.64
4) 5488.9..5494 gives 13.07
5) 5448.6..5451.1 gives 11.19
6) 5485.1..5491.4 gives 12.11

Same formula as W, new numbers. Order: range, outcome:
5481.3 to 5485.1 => 11.06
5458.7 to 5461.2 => 11.24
